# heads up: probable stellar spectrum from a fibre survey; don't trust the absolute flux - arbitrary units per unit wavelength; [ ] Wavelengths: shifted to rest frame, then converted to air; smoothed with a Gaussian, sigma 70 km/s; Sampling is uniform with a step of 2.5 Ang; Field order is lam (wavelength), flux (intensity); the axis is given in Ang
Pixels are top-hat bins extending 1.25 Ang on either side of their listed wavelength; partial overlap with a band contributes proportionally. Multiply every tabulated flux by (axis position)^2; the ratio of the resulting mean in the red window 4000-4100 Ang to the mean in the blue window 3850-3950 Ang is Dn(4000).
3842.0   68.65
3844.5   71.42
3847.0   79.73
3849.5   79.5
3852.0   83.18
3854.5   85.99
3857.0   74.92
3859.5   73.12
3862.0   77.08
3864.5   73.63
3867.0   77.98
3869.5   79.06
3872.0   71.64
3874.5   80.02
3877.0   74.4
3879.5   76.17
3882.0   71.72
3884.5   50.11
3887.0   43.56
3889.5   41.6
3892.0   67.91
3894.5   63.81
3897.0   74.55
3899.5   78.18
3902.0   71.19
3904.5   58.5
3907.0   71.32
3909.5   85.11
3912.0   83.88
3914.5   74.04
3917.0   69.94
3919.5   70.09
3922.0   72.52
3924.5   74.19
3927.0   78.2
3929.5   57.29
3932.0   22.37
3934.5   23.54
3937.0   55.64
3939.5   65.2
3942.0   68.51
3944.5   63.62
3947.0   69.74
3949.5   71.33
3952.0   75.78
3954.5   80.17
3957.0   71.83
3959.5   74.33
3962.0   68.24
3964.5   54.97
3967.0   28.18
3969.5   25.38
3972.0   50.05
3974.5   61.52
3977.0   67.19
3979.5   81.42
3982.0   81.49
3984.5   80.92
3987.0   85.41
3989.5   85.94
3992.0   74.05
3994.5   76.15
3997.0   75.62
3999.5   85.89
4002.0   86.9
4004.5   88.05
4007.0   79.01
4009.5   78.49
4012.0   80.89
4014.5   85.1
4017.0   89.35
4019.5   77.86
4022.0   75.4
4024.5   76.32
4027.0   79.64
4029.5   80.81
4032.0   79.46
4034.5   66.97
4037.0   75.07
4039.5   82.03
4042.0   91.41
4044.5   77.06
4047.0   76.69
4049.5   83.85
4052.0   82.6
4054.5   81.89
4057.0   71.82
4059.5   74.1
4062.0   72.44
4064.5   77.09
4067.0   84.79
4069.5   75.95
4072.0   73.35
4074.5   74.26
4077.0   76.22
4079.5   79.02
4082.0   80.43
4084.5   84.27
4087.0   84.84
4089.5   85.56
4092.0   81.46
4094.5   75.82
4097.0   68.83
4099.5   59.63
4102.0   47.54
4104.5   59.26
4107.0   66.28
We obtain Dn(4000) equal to 1.25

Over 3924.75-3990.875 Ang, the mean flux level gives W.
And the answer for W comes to 63.6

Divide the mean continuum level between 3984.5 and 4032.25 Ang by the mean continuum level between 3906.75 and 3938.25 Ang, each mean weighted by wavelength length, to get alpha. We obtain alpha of 1.26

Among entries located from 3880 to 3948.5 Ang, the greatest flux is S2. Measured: 85.11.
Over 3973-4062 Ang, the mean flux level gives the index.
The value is 79.1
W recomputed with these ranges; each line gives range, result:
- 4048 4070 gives 78.3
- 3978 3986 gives 81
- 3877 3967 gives 65.3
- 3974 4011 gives 79.6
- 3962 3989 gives 62.6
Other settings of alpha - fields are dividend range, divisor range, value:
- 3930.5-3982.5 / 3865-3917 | 0.86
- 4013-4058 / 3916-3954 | 1.27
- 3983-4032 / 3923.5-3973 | 1.38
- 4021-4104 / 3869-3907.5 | 1.15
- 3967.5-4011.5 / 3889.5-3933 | 1.08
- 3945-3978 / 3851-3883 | 0.80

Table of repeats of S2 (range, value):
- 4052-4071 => 84.79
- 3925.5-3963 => 80.17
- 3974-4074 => 91.41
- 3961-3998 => 85.94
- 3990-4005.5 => 88.05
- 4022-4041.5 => 82.03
